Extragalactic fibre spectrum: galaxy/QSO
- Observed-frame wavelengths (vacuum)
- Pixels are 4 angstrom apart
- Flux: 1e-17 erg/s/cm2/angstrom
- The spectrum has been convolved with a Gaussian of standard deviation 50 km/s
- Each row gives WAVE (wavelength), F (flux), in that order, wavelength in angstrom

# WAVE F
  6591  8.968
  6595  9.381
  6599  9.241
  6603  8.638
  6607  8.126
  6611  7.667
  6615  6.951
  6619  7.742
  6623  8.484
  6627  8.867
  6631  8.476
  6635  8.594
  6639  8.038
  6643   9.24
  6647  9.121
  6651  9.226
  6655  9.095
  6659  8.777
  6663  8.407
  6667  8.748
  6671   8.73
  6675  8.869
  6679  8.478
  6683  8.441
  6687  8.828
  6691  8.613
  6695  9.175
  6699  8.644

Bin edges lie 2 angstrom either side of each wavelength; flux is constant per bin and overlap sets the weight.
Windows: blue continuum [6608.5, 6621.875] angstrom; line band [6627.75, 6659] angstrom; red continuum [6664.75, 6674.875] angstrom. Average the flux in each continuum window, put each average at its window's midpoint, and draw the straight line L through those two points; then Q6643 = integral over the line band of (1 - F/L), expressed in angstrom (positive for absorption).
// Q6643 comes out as -2.5 angstrom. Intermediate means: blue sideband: 7.55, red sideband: 8.75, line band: 8.83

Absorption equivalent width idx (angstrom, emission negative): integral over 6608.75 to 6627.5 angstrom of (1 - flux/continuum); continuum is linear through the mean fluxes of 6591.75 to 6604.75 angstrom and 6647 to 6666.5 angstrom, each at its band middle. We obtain 2.4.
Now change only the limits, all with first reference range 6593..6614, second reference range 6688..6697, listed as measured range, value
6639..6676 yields -0.51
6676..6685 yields 0.34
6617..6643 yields 0.61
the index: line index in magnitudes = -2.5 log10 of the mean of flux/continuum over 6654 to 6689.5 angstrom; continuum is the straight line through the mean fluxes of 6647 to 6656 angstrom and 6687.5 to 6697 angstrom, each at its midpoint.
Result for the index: 0.040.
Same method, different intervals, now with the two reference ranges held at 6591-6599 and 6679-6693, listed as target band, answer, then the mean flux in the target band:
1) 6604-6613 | 0.15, 7.98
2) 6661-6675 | 0.01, 8.66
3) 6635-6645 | 0.04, 8.63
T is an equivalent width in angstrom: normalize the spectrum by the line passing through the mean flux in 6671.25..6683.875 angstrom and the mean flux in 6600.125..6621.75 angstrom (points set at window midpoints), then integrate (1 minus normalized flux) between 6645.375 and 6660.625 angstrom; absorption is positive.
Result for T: -1.3 angstrom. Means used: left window 7.9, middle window 9.06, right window 8.63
